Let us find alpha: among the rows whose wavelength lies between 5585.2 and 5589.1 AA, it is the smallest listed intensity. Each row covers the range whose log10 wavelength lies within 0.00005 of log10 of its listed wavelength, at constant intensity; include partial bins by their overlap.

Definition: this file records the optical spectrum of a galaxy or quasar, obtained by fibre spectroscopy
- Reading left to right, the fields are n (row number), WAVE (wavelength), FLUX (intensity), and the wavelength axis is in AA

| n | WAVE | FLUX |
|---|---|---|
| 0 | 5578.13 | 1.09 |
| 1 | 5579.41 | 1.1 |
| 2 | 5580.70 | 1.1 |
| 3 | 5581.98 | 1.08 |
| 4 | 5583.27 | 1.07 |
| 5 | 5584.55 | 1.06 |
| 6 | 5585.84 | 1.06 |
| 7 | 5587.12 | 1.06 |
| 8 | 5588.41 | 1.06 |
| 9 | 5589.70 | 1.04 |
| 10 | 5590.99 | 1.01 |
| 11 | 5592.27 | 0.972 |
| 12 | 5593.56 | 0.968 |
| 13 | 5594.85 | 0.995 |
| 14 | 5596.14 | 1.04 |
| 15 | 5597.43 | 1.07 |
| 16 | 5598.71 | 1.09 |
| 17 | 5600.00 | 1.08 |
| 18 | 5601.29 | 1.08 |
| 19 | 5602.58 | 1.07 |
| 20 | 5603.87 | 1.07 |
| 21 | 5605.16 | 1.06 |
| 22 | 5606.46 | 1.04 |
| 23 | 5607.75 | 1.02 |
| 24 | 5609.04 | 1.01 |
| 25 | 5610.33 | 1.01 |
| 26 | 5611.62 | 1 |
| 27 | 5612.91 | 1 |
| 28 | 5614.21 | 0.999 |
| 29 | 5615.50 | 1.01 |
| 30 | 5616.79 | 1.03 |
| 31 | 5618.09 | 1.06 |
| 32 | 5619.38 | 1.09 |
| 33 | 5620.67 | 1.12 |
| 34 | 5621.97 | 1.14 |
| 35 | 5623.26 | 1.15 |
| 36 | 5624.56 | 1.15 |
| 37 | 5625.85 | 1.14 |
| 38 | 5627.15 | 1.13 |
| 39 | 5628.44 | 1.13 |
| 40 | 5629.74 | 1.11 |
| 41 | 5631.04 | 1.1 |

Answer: 1.06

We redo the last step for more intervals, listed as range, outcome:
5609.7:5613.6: 1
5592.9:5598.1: 0.968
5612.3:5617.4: 0.999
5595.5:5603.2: 1.04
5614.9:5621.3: 1.01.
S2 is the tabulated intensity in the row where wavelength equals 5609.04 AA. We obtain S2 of 1.01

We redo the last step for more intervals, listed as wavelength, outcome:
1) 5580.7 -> 1.1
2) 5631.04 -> 1.1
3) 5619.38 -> 1.09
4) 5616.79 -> 1.03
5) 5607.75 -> 1.02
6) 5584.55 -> 1.06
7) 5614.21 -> 0.999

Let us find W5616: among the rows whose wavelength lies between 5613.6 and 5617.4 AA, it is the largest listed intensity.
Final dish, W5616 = 1.03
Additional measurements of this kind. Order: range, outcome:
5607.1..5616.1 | 1.02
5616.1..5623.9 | 1.15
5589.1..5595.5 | 1.04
